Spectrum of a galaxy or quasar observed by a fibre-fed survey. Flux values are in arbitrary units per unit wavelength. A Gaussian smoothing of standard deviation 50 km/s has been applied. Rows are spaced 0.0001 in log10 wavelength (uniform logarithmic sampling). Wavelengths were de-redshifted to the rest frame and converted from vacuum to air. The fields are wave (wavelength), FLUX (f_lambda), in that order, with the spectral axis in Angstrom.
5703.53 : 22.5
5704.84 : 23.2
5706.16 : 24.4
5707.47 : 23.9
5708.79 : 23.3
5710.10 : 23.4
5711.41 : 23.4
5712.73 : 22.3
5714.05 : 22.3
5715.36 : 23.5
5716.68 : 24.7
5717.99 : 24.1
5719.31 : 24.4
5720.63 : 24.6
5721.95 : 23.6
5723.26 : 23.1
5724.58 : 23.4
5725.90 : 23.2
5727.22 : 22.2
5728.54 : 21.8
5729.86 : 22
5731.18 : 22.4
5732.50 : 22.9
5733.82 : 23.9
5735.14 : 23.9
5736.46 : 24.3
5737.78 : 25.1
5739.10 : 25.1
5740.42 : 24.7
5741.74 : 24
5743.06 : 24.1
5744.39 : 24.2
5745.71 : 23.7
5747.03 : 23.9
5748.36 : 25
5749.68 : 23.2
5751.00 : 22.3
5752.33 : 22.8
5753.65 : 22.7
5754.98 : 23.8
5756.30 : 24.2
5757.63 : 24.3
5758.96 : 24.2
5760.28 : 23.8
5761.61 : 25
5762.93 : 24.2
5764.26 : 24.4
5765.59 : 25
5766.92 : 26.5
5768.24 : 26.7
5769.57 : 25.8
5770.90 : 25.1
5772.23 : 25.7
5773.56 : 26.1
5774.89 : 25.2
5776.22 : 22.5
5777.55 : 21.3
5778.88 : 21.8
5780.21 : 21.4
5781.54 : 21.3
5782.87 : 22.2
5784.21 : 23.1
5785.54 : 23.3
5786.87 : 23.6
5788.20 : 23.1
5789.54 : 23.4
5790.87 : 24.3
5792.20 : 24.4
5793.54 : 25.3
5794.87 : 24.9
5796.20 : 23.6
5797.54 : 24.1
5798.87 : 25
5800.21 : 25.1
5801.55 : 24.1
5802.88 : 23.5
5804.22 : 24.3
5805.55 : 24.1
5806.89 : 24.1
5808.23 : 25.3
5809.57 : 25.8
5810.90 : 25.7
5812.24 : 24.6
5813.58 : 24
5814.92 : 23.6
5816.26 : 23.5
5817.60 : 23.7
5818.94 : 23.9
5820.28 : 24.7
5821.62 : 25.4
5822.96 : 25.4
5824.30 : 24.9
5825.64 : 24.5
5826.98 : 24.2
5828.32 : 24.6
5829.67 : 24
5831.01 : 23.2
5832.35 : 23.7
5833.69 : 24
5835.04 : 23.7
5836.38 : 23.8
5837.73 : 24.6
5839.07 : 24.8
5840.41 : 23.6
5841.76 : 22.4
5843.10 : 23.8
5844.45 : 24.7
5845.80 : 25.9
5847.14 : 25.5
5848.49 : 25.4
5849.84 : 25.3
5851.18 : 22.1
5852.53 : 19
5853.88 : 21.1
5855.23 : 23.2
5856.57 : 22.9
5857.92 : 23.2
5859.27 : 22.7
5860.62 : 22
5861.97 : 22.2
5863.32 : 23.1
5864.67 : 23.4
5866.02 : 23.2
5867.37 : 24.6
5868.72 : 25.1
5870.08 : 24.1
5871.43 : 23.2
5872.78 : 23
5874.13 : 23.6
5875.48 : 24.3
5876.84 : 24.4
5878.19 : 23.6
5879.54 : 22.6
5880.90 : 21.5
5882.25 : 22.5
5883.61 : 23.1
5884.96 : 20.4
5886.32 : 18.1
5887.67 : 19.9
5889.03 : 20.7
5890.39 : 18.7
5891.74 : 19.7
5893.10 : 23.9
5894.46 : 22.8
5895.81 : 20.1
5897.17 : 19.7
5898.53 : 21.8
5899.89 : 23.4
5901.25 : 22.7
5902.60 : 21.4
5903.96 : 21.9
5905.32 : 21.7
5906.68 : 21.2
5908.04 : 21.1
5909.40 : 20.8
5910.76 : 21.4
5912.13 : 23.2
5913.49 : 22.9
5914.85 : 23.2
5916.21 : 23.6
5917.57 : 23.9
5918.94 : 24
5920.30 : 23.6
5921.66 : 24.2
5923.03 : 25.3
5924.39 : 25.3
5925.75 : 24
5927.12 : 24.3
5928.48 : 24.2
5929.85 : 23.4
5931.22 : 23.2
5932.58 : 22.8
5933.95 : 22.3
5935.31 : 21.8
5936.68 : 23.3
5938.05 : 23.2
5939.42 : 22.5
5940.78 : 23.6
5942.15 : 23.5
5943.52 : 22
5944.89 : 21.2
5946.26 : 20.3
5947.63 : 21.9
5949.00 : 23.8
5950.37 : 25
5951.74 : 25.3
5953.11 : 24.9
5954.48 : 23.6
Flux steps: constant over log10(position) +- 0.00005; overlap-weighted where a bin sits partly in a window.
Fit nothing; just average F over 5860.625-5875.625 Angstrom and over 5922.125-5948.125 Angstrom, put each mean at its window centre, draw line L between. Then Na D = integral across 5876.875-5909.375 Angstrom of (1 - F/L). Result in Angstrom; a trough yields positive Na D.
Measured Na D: 2.6 Angstrom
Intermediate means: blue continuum 23.5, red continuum 23.1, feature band 21.5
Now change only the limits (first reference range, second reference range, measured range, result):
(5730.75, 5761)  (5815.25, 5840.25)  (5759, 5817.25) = -0.30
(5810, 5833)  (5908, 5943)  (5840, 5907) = 3.53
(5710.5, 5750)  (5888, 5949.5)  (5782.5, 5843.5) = -2.70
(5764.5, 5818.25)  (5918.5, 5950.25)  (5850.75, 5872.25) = 0.79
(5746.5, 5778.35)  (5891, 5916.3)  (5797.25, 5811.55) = -0.65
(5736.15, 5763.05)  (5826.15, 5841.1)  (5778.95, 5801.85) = 0.40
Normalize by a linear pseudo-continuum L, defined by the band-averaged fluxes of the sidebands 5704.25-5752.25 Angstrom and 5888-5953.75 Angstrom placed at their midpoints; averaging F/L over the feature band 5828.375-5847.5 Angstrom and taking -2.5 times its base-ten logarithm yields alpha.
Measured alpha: -0.05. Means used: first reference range 23.6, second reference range 22.7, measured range 24.1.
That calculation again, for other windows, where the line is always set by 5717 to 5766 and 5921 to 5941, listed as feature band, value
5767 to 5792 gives 0.00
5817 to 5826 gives -0.04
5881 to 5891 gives 0.15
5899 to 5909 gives 0.08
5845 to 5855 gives 0.01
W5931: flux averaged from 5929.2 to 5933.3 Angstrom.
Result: 23.1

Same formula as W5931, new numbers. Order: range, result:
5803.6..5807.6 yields 24.2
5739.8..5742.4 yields 24.4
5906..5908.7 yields 21.2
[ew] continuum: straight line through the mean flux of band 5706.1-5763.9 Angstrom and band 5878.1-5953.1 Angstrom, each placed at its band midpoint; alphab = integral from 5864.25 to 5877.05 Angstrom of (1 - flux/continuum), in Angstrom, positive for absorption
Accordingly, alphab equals -0.62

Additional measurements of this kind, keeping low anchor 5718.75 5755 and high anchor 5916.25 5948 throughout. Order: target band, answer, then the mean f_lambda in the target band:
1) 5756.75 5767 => -0.45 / 24.5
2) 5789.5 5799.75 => -0.43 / 24.5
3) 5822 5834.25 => -0.47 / 24.3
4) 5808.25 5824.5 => -0.82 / 24.6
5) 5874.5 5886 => 0.32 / 22.7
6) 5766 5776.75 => -0.90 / 25.5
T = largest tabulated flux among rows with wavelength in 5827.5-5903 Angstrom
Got 25.9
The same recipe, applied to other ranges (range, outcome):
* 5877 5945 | 25.3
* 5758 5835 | 26.7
